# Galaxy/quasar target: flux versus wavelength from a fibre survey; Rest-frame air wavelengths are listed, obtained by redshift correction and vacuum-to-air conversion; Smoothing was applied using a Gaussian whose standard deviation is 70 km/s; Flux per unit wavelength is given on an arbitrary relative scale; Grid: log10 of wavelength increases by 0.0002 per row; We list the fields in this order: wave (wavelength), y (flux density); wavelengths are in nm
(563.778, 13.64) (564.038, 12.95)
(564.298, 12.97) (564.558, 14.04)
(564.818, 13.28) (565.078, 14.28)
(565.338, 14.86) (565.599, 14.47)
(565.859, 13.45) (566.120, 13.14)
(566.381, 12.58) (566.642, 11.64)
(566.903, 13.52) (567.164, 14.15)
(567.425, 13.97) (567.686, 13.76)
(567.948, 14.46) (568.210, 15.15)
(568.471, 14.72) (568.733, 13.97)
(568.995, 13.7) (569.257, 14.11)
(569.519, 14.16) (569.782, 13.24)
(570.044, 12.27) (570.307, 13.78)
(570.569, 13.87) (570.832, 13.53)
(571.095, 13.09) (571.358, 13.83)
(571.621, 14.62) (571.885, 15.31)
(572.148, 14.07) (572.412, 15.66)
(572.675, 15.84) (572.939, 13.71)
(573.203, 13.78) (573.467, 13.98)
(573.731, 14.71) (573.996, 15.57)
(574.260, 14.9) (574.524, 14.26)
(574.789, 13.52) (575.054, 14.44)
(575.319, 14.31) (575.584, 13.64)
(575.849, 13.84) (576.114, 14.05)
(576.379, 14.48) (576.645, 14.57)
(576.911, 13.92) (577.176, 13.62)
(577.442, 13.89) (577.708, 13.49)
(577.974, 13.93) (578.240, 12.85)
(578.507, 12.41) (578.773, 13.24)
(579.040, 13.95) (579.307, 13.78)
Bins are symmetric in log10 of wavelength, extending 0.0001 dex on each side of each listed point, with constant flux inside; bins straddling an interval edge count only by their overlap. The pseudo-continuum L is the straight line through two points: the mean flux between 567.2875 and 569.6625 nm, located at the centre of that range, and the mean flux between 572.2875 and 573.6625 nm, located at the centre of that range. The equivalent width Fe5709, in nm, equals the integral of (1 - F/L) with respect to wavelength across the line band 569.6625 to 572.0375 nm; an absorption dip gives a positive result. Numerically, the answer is 0.11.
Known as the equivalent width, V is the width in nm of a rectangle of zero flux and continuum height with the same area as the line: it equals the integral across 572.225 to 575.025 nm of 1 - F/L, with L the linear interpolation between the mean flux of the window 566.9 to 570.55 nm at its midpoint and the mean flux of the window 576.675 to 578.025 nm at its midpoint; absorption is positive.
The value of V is -0.14 nm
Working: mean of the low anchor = 13.9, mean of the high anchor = 13.8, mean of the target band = 14.6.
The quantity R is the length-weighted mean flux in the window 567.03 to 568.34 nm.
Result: 14.3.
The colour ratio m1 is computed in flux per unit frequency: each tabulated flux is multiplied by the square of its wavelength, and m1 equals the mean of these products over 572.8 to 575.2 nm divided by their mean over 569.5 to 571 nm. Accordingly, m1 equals 1.08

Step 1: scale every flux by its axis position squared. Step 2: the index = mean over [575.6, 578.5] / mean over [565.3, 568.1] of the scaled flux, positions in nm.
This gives 1.1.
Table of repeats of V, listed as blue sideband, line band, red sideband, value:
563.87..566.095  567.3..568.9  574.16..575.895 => -0.05 nm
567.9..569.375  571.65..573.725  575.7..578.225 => -0.07 nm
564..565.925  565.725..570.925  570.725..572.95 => 0.18 nm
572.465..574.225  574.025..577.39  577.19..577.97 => -0.01 nm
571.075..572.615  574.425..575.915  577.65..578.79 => -0.02 nm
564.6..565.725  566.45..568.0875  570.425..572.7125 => 0.08 nm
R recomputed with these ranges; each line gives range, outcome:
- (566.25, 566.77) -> 12.1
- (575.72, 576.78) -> 14.2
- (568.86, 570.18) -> 13.5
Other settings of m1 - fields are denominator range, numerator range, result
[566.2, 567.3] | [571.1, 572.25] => 1.12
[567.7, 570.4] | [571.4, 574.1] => 1.07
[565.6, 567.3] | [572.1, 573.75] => 1.13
